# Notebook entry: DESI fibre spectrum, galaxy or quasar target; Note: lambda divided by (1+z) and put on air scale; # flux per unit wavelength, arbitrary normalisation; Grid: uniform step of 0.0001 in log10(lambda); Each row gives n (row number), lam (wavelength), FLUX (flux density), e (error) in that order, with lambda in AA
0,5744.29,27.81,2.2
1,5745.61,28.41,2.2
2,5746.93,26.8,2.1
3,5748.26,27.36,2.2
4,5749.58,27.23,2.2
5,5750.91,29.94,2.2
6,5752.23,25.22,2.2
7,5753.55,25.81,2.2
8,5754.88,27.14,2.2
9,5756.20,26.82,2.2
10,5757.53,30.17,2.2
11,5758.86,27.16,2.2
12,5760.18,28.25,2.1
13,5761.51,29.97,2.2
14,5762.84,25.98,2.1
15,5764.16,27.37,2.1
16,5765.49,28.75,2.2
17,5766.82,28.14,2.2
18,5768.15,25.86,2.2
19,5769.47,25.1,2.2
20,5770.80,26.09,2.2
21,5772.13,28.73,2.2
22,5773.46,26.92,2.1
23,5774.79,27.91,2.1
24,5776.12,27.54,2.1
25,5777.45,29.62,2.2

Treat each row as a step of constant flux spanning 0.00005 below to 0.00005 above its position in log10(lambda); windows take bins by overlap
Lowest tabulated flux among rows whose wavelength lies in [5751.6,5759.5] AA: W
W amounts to 25.22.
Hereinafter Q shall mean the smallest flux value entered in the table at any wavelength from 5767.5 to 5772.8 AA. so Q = 25.1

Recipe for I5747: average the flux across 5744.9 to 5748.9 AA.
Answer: 27.5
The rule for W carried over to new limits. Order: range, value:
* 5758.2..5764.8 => 25.98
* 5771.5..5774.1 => 26.92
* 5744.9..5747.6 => 26.8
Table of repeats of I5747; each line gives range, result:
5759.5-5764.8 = 27.9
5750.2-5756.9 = 27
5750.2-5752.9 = 27.6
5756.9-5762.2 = 28.8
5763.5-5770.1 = 27.1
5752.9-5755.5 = 26.4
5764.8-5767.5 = 28.3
